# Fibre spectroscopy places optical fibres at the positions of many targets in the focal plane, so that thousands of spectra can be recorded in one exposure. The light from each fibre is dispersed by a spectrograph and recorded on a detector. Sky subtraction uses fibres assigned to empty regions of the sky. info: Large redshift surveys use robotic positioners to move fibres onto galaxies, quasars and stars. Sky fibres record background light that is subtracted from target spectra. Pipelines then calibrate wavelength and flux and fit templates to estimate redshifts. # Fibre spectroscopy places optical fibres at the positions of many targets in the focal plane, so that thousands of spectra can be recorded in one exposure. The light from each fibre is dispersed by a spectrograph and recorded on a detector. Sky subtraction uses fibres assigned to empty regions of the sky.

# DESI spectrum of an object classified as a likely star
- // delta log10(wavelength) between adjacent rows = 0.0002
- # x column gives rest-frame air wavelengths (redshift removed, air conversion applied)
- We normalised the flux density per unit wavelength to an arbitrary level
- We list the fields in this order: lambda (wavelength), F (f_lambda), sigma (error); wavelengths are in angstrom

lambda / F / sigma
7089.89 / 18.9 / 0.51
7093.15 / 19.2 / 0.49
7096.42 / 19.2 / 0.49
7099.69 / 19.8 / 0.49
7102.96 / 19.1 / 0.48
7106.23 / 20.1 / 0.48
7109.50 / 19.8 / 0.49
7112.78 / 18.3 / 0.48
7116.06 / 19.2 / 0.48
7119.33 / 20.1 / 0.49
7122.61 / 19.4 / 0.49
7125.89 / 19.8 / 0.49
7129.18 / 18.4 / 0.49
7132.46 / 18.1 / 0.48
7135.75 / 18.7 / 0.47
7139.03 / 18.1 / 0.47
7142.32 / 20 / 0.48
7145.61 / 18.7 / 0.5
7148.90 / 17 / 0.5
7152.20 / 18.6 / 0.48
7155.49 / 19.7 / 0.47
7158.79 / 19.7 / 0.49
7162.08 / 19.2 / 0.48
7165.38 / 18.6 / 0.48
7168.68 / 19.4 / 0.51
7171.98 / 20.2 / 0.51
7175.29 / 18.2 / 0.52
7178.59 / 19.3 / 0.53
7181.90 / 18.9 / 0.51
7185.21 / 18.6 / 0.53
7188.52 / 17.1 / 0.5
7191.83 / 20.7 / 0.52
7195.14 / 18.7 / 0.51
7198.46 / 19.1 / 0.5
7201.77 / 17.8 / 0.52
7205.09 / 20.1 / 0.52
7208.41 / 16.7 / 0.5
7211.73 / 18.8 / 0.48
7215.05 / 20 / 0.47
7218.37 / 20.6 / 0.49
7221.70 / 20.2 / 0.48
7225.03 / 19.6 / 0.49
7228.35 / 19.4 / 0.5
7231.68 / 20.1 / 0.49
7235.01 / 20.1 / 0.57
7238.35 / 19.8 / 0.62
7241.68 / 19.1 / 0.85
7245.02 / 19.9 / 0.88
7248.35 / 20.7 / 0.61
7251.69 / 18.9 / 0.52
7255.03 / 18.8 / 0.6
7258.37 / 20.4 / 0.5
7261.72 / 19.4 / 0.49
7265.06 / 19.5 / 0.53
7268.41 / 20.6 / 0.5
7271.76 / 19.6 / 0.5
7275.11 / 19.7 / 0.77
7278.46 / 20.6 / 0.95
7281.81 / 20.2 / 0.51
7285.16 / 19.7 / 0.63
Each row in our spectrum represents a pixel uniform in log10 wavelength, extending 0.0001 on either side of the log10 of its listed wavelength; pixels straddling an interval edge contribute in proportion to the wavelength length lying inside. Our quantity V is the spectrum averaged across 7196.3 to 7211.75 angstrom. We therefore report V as 18.5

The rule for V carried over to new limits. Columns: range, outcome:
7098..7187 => 19.1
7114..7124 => 19.5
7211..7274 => 19.8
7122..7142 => 18.8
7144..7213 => 18.8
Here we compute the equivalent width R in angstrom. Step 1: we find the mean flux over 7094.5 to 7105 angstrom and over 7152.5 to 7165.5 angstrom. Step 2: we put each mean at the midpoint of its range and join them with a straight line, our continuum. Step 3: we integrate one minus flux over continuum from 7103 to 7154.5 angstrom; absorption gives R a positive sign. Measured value 1.0 angstrom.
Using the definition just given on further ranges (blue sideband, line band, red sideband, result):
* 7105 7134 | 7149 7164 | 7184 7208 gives -0.03 angstrom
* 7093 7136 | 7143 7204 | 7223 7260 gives 1.79 angstrom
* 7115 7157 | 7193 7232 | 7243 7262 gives 0.35 angstrom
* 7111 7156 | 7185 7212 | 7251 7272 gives 0.88 angstrom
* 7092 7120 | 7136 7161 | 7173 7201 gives 0.35 angstrom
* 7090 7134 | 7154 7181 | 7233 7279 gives 0.25 angstrom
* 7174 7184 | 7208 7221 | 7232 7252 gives 0.04 angstrom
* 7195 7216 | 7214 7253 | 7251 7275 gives -1.47 angstrom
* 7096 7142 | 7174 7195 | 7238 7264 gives 0.64 angstrom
